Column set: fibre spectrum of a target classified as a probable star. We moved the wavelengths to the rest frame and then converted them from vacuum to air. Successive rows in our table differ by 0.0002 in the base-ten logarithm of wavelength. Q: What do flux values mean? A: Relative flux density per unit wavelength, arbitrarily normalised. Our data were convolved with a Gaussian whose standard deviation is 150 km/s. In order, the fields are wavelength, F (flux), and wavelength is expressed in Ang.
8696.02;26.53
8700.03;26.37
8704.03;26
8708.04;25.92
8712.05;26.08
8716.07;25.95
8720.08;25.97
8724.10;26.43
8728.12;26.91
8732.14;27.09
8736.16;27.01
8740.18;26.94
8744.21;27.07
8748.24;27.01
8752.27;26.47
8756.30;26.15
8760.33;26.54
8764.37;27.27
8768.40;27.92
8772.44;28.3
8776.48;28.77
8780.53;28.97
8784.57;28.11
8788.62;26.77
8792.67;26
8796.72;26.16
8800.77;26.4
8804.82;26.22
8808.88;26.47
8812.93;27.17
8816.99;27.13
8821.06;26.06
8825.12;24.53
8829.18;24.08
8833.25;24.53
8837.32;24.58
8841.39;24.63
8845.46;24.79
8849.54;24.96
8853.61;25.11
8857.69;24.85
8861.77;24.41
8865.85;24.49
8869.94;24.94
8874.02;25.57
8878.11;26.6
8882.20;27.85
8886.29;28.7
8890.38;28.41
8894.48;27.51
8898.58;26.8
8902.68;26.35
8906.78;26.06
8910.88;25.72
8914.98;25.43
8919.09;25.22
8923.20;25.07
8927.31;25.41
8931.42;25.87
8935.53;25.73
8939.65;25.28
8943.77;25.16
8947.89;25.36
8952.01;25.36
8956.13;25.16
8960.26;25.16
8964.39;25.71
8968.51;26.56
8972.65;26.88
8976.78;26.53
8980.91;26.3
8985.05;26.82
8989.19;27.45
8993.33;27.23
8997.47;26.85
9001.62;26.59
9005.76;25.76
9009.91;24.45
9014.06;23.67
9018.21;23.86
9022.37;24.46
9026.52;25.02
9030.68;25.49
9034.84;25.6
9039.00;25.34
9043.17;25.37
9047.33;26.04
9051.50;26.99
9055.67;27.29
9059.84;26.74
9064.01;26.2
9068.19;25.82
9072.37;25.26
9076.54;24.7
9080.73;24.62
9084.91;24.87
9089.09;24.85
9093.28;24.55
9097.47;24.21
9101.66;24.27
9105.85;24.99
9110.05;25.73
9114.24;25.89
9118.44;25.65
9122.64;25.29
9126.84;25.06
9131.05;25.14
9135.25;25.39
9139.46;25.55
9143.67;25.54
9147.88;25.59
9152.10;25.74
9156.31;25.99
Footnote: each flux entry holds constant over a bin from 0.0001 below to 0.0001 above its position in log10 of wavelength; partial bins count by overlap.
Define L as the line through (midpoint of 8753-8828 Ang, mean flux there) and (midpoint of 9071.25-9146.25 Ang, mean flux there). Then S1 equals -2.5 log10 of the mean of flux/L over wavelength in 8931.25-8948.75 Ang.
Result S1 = 0.03 mag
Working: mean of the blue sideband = 26.9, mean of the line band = 25.4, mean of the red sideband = 25.1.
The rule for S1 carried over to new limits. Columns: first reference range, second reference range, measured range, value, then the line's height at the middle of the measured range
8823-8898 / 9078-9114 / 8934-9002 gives -0.037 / 25.2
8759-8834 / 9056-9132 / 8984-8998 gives -0.056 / 25.8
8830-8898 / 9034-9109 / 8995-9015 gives -0.003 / 25.5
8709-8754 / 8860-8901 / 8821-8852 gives 0.079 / 26.6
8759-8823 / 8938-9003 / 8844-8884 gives 0.058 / 26.7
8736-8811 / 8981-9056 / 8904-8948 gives 0.032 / 26.3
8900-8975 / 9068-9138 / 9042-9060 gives -0.053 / 25.2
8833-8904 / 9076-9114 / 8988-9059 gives -0.025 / 25.1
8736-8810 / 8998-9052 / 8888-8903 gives -0.048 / 26.2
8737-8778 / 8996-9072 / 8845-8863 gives 0.077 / 26.7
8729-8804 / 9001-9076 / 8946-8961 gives 0.032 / 26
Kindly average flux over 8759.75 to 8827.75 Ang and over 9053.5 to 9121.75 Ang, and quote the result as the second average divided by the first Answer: 0.94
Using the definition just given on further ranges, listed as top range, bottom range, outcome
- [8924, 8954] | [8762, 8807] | 0.93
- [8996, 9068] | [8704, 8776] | 0.96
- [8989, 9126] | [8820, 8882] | 1.02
